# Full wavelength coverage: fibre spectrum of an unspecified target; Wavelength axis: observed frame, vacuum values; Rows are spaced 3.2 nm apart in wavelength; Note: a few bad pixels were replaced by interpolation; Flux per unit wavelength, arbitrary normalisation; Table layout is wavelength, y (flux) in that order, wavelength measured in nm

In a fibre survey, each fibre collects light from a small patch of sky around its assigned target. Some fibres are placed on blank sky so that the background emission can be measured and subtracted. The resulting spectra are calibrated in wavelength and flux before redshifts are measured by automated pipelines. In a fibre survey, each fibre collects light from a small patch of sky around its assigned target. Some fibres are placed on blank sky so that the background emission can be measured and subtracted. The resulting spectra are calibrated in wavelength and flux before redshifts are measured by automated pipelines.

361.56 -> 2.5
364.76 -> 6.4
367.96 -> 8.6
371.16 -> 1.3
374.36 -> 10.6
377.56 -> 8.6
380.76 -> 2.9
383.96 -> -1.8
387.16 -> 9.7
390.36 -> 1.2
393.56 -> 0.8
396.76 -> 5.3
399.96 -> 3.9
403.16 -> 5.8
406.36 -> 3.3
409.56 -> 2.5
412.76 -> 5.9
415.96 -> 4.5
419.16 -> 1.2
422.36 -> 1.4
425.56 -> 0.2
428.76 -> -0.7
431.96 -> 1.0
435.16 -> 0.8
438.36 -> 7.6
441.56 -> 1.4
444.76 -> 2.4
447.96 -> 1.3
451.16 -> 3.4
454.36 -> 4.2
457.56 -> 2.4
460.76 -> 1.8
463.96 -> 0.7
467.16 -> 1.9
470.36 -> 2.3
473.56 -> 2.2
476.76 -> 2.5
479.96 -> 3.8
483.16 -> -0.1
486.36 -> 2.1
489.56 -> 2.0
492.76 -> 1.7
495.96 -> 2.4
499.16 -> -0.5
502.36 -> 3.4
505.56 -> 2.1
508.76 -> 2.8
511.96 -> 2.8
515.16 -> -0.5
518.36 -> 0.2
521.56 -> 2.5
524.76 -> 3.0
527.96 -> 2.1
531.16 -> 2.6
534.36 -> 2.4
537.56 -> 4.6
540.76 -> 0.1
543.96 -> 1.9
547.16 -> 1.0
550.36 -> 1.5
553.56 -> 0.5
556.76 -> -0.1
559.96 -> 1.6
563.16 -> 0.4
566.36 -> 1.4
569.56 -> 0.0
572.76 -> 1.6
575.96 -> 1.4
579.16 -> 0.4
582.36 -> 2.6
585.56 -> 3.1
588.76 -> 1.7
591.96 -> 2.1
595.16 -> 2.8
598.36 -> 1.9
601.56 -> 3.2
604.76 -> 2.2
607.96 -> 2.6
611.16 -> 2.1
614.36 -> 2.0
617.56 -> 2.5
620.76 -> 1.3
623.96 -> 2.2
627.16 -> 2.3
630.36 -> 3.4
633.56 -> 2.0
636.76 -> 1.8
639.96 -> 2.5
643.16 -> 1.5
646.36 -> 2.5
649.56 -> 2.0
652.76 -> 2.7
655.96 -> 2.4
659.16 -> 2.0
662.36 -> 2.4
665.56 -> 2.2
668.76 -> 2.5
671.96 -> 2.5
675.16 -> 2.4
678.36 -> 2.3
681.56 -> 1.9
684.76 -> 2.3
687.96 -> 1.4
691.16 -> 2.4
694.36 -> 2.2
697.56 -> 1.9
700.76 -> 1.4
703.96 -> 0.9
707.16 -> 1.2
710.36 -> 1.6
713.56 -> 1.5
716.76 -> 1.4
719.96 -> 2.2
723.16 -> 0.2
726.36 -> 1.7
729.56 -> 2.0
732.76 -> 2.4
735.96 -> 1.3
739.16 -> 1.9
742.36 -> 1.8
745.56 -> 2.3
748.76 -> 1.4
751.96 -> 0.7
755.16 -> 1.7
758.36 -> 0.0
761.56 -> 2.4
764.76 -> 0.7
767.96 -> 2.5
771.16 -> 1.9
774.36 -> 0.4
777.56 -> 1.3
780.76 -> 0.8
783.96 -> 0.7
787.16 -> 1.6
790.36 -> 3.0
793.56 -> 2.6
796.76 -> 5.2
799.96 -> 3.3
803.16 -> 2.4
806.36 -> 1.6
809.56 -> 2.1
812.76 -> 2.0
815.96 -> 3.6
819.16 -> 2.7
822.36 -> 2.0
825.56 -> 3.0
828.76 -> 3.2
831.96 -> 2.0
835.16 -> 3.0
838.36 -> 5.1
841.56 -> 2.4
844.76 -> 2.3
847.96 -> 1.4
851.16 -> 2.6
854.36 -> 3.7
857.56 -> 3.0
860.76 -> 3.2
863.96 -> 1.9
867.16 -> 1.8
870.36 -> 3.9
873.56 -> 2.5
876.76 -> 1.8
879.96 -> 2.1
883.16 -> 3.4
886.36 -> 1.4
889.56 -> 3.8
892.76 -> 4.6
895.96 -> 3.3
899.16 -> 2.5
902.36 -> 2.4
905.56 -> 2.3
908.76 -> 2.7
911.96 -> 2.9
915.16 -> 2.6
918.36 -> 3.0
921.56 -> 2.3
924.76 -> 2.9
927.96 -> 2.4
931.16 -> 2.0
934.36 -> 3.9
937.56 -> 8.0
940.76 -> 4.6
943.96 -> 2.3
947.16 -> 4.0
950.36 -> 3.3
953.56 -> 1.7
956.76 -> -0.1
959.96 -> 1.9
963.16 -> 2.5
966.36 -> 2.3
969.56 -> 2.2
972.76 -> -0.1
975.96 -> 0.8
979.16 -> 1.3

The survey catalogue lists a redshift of 1.14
